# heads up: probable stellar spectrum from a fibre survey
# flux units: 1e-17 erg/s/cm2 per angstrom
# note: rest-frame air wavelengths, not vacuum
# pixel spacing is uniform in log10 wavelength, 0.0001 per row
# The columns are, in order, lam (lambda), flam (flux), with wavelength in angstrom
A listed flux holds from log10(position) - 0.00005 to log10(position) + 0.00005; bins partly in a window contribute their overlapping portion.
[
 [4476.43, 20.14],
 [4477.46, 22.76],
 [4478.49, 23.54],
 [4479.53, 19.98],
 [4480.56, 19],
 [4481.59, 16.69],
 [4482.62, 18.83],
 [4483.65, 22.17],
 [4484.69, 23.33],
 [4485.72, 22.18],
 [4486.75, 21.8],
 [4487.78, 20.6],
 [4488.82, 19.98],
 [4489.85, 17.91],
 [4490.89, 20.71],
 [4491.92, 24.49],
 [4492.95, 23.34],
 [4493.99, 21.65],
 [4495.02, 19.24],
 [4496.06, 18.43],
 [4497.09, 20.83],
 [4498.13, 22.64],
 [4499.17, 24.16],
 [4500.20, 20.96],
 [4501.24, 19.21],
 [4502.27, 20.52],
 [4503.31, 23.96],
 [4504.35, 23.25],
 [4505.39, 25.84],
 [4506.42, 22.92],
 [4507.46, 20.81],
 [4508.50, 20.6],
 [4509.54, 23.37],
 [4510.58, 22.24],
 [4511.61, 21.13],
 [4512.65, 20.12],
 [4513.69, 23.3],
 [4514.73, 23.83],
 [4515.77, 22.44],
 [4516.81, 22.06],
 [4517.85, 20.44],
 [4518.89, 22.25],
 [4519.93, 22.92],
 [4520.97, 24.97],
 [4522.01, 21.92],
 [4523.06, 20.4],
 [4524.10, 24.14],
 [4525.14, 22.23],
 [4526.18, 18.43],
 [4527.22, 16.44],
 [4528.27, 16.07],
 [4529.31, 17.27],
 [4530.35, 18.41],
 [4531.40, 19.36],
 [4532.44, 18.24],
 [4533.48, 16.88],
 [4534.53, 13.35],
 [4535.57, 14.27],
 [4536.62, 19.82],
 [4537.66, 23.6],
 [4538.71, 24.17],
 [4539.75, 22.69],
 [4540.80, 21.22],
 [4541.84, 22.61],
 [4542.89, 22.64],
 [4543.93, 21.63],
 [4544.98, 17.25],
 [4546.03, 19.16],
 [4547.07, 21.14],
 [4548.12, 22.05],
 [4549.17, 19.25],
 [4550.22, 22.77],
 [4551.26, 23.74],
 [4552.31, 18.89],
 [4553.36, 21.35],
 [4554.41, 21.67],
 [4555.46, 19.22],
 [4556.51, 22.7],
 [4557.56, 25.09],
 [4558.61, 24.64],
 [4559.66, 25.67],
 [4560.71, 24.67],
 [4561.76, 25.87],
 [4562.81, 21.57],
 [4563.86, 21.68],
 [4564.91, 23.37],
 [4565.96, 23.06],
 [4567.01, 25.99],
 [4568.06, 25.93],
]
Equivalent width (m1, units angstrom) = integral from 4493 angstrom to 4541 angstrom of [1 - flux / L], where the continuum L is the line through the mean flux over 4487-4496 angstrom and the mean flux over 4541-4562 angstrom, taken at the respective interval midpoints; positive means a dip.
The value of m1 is 0.9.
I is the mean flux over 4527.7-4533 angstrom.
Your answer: 17.8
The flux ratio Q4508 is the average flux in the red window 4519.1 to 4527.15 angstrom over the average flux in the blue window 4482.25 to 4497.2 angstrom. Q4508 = 1.04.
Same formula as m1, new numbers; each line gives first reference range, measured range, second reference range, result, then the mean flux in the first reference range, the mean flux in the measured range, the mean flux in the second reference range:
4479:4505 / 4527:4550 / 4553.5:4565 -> 3.1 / 21.1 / 19.5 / 23.2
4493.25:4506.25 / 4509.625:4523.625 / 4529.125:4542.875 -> -1.0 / 21.8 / 22.2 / 19.5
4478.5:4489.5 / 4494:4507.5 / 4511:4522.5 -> -0.2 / 20.6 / 21.8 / 22.3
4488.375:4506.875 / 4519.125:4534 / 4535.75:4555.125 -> 1.1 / 21.7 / 19.9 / 21.3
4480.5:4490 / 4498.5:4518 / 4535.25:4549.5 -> -1.5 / 20.4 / 22.2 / 20.9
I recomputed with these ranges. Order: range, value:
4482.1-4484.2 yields 20.5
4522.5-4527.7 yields 20.4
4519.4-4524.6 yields 22.8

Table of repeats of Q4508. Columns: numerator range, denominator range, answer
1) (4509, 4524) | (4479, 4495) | 1.07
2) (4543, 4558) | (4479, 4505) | 1.00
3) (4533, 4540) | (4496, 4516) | 0.87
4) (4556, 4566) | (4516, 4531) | 1.16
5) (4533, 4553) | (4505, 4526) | 0.91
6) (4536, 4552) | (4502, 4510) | 0.95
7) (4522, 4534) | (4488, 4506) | 0.88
